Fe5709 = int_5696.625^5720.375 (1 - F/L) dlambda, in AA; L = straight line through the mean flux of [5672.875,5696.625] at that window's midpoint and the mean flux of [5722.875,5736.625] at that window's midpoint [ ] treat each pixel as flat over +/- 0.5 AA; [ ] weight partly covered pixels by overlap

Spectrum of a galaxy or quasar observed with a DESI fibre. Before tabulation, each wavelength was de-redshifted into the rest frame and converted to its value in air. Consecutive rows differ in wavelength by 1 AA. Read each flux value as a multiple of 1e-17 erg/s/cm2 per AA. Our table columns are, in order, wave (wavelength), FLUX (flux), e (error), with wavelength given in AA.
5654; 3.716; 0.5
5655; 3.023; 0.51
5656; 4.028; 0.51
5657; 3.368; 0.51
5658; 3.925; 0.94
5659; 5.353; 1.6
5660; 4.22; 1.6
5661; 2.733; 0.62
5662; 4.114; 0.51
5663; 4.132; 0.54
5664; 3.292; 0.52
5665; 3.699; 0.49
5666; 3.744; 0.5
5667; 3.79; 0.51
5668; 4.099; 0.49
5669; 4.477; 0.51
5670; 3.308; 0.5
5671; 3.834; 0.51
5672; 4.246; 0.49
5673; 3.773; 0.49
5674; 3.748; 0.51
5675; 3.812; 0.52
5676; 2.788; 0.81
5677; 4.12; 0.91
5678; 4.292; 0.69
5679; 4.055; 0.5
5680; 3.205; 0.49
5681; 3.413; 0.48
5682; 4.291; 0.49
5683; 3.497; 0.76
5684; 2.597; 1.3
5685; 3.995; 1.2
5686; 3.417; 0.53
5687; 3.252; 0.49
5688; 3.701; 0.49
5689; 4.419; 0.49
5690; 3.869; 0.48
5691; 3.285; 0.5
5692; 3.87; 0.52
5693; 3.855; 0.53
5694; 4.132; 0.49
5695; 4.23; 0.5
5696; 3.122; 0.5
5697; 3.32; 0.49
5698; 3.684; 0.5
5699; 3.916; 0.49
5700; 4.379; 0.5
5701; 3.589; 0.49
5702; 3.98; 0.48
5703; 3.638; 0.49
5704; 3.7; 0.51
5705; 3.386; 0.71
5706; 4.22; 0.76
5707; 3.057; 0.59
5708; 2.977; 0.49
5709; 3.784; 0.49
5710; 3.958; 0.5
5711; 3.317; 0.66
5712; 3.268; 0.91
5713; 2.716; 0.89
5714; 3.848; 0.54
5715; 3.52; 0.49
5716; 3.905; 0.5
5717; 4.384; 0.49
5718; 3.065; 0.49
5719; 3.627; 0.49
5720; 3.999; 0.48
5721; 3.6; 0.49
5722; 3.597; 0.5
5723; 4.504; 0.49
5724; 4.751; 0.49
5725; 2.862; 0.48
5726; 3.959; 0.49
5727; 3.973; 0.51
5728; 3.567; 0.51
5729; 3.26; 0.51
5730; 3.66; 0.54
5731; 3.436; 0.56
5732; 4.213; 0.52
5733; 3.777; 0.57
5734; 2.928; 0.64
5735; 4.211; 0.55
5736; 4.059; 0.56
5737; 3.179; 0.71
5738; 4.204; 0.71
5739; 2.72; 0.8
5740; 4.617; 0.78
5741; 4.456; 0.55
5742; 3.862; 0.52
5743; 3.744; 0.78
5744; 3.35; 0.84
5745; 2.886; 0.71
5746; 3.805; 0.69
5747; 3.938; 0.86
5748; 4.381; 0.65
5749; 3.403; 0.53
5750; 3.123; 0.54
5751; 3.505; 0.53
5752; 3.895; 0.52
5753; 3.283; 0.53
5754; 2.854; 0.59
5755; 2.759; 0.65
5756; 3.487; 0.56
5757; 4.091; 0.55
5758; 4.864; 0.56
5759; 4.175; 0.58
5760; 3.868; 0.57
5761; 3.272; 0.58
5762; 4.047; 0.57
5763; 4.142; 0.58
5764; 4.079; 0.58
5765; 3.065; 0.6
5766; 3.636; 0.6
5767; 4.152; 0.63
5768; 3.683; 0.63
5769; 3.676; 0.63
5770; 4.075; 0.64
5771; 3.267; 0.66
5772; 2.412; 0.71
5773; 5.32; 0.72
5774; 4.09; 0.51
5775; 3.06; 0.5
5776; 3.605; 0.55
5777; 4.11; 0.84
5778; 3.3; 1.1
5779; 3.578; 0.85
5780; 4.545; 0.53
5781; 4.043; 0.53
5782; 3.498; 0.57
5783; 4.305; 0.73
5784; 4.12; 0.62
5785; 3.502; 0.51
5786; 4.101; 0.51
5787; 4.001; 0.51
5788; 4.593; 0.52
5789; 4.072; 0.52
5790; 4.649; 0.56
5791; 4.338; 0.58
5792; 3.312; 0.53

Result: 0.64 AA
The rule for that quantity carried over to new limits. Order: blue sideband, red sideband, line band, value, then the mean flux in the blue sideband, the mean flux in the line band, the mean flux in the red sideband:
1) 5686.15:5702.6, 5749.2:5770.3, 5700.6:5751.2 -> 0.8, 3.78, 3.68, 3.69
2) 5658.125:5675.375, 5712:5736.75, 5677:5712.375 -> 1.2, 3.91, 3.68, 3.71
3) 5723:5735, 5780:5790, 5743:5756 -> 1.4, 3.73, 3.45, 4.08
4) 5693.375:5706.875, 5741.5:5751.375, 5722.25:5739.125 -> -0.4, 3.77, 3.74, 3.6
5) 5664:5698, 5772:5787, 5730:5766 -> 1.3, 3.73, 3.7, 3.89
